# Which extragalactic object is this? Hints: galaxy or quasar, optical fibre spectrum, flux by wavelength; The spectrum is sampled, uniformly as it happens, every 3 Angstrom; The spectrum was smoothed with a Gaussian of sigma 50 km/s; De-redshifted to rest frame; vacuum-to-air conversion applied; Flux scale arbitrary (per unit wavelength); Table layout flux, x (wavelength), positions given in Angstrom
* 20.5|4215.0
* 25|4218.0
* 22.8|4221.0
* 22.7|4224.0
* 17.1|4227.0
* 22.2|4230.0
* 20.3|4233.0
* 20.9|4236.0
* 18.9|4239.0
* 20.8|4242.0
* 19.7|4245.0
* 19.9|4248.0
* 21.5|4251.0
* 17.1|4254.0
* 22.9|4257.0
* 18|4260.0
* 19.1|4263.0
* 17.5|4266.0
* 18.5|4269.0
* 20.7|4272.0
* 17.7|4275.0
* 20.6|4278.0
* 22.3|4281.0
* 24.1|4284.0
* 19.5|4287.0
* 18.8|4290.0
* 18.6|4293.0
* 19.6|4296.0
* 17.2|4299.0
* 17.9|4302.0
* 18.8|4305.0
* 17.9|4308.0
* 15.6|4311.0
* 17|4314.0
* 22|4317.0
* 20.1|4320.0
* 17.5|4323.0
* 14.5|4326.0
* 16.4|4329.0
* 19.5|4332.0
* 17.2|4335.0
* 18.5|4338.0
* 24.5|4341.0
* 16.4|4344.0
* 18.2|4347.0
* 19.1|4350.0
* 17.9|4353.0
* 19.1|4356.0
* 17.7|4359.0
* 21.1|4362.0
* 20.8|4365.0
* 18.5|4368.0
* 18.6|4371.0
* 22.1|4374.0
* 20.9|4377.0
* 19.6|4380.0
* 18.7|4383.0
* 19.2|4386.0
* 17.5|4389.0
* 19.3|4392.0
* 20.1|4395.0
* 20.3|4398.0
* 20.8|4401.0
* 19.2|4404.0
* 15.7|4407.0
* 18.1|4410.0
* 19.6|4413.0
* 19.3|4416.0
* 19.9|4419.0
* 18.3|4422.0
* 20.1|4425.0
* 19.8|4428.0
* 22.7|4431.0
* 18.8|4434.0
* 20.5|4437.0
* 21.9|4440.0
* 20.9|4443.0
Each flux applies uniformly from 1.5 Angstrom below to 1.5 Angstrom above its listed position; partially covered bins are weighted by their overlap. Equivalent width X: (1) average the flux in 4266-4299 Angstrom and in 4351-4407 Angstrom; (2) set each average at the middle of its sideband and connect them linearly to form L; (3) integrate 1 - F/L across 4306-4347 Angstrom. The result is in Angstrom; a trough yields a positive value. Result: 2.9 Angstrom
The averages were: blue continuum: 19.8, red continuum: 19.4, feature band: 18.2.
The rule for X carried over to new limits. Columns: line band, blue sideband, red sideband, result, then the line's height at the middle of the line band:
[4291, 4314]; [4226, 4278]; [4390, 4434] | 1.97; 19.6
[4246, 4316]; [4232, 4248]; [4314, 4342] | 0.96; 19.4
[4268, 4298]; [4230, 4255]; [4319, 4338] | -1.80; 18.9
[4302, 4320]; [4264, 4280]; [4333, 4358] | 0.56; 19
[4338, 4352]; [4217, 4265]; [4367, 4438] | 0.32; 19.8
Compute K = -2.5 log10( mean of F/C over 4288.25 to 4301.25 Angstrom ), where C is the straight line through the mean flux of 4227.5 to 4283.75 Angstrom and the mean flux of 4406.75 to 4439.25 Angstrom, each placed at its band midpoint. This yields 0.08 mag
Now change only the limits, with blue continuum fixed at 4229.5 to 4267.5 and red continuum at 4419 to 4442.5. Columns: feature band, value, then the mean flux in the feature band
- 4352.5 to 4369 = 0.05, 19.3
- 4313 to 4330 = 0.12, 18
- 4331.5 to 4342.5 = 0.01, 20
